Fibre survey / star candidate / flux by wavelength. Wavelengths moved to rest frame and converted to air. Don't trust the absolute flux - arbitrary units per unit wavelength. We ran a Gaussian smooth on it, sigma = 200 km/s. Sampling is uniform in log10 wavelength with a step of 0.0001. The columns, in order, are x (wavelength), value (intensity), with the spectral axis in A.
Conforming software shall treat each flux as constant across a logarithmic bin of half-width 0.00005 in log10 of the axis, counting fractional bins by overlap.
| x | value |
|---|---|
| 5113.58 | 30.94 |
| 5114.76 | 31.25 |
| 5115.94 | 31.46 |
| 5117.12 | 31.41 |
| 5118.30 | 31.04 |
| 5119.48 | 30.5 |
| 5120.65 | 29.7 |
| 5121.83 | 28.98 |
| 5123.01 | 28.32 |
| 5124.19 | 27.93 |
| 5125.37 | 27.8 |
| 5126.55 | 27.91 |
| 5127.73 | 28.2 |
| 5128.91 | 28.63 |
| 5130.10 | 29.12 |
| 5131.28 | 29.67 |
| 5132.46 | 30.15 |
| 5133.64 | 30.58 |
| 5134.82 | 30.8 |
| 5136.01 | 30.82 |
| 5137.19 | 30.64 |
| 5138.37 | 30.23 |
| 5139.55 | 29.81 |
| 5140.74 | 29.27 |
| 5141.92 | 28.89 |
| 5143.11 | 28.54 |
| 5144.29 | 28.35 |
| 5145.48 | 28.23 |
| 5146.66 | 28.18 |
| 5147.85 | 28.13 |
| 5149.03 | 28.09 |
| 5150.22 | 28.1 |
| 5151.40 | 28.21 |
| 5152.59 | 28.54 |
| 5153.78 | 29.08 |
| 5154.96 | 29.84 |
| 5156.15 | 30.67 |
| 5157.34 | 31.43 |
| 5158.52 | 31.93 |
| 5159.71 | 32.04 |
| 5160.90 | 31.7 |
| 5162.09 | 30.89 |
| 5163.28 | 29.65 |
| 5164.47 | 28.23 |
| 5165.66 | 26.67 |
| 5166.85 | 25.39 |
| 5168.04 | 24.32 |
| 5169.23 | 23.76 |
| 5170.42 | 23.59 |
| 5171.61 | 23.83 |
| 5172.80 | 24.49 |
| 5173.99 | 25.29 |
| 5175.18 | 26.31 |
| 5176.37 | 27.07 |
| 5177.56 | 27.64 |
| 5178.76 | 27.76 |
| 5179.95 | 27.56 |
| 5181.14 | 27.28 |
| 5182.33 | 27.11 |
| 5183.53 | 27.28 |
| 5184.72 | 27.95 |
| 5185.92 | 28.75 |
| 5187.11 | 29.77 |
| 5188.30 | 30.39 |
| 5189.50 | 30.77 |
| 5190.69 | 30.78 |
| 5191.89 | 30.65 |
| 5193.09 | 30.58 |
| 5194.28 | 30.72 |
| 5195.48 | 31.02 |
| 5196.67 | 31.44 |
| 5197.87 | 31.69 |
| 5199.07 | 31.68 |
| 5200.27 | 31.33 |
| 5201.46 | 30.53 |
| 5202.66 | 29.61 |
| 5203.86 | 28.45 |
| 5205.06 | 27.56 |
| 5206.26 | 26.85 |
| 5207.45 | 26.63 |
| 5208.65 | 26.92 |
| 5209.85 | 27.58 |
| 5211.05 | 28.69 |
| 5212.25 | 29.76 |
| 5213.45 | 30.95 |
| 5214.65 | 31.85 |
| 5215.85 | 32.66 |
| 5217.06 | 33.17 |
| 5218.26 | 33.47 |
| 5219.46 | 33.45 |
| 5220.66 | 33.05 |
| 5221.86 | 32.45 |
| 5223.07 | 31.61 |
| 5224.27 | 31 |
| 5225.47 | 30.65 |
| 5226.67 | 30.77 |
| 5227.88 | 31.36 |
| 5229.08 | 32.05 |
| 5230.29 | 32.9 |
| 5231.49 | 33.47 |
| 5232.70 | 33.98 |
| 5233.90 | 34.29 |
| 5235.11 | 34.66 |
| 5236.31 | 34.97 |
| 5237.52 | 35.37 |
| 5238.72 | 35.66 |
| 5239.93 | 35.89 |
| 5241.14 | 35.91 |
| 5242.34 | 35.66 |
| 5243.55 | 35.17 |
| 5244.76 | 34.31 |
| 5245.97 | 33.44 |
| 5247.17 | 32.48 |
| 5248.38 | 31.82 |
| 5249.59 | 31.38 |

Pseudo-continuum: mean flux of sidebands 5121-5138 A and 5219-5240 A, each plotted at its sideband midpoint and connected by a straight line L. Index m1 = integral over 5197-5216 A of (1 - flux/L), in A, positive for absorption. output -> 1.6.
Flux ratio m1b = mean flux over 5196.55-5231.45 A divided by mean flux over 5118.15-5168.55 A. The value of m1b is 1.1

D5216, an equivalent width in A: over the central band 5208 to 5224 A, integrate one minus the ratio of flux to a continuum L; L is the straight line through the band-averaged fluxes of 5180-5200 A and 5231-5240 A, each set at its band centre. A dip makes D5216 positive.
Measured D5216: 0.7 A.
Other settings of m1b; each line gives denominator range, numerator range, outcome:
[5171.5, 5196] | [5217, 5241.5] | 1.18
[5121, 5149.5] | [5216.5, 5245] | 1.15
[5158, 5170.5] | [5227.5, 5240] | 1.21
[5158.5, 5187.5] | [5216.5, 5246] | 1.23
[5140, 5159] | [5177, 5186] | 0.95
